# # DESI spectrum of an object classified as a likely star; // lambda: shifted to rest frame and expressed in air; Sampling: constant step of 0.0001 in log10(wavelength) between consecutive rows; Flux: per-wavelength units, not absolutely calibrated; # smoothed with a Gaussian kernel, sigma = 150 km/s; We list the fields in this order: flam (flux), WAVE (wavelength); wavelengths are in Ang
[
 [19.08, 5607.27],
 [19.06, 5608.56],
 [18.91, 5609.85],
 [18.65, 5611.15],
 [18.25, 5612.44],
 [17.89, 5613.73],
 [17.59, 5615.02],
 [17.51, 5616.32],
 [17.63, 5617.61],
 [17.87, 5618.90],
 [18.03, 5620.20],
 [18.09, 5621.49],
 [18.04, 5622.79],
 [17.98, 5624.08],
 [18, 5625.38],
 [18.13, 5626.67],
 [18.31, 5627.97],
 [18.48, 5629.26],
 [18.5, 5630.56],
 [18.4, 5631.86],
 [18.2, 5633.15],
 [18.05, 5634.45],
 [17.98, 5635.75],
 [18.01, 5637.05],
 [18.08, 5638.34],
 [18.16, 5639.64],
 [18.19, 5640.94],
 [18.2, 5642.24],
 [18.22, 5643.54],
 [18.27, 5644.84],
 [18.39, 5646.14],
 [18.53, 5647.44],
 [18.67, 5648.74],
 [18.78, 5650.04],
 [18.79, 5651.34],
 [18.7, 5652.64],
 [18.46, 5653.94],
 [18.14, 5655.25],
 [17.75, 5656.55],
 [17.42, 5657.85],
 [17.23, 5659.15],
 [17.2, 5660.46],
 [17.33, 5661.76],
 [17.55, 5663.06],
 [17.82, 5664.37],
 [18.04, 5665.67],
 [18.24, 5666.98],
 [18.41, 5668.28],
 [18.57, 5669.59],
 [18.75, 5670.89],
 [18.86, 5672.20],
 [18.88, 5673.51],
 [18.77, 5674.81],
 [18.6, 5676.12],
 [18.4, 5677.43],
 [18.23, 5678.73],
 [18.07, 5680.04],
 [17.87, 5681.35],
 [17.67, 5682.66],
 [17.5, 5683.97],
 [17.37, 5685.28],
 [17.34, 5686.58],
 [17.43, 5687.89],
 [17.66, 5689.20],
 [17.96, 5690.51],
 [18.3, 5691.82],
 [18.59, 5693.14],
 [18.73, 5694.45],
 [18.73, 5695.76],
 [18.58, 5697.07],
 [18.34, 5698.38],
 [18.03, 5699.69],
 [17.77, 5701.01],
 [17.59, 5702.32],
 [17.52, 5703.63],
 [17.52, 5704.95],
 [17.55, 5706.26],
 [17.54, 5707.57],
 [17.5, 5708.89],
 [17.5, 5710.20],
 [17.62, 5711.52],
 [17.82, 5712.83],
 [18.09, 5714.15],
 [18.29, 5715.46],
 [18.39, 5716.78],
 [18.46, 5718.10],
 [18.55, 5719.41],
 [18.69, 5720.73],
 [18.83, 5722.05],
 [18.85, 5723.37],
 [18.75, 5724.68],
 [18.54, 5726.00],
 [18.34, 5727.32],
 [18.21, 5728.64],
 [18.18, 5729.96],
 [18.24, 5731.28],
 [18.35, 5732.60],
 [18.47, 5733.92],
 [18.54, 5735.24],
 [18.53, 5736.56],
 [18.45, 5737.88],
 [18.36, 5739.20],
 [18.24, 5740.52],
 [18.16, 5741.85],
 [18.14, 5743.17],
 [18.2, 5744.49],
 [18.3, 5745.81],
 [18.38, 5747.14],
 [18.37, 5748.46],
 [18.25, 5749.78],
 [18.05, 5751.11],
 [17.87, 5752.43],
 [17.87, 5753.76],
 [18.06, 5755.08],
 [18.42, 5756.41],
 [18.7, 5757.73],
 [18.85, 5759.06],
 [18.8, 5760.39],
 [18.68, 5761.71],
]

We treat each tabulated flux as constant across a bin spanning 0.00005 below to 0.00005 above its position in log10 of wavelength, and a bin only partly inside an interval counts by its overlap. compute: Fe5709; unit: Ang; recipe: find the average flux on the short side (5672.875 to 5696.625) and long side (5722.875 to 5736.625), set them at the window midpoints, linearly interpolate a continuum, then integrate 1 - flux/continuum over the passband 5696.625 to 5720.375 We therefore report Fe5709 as 0.5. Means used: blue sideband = 18.1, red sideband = 18.5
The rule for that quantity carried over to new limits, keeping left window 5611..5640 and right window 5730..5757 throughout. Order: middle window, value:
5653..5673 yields 0.1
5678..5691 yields 0.3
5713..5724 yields -0.2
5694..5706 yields 0.1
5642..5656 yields -0.3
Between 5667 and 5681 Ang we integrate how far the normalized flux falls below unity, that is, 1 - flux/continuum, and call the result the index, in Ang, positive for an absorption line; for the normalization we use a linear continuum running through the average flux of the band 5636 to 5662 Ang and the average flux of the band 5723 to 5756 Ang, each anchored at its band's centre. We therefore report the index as -0.3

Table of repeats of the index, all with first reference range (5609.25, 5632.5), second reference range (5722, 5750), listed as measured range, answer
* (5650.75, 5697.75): 0.3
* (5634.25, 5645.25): 0.0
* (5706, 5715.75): 0.3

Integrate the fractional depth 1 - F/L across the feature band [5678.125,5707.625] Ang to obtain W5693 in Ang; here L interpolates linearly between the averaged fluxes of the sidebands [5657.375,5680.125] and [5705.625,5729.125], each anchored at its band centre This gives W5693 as 0.4 Ang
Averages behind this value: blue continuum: 18.1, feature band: 17.9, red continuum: 18.2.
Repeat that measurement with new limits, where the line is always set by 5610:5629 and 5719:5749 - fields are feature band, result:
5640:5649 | -0.1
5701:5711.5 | 0.4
